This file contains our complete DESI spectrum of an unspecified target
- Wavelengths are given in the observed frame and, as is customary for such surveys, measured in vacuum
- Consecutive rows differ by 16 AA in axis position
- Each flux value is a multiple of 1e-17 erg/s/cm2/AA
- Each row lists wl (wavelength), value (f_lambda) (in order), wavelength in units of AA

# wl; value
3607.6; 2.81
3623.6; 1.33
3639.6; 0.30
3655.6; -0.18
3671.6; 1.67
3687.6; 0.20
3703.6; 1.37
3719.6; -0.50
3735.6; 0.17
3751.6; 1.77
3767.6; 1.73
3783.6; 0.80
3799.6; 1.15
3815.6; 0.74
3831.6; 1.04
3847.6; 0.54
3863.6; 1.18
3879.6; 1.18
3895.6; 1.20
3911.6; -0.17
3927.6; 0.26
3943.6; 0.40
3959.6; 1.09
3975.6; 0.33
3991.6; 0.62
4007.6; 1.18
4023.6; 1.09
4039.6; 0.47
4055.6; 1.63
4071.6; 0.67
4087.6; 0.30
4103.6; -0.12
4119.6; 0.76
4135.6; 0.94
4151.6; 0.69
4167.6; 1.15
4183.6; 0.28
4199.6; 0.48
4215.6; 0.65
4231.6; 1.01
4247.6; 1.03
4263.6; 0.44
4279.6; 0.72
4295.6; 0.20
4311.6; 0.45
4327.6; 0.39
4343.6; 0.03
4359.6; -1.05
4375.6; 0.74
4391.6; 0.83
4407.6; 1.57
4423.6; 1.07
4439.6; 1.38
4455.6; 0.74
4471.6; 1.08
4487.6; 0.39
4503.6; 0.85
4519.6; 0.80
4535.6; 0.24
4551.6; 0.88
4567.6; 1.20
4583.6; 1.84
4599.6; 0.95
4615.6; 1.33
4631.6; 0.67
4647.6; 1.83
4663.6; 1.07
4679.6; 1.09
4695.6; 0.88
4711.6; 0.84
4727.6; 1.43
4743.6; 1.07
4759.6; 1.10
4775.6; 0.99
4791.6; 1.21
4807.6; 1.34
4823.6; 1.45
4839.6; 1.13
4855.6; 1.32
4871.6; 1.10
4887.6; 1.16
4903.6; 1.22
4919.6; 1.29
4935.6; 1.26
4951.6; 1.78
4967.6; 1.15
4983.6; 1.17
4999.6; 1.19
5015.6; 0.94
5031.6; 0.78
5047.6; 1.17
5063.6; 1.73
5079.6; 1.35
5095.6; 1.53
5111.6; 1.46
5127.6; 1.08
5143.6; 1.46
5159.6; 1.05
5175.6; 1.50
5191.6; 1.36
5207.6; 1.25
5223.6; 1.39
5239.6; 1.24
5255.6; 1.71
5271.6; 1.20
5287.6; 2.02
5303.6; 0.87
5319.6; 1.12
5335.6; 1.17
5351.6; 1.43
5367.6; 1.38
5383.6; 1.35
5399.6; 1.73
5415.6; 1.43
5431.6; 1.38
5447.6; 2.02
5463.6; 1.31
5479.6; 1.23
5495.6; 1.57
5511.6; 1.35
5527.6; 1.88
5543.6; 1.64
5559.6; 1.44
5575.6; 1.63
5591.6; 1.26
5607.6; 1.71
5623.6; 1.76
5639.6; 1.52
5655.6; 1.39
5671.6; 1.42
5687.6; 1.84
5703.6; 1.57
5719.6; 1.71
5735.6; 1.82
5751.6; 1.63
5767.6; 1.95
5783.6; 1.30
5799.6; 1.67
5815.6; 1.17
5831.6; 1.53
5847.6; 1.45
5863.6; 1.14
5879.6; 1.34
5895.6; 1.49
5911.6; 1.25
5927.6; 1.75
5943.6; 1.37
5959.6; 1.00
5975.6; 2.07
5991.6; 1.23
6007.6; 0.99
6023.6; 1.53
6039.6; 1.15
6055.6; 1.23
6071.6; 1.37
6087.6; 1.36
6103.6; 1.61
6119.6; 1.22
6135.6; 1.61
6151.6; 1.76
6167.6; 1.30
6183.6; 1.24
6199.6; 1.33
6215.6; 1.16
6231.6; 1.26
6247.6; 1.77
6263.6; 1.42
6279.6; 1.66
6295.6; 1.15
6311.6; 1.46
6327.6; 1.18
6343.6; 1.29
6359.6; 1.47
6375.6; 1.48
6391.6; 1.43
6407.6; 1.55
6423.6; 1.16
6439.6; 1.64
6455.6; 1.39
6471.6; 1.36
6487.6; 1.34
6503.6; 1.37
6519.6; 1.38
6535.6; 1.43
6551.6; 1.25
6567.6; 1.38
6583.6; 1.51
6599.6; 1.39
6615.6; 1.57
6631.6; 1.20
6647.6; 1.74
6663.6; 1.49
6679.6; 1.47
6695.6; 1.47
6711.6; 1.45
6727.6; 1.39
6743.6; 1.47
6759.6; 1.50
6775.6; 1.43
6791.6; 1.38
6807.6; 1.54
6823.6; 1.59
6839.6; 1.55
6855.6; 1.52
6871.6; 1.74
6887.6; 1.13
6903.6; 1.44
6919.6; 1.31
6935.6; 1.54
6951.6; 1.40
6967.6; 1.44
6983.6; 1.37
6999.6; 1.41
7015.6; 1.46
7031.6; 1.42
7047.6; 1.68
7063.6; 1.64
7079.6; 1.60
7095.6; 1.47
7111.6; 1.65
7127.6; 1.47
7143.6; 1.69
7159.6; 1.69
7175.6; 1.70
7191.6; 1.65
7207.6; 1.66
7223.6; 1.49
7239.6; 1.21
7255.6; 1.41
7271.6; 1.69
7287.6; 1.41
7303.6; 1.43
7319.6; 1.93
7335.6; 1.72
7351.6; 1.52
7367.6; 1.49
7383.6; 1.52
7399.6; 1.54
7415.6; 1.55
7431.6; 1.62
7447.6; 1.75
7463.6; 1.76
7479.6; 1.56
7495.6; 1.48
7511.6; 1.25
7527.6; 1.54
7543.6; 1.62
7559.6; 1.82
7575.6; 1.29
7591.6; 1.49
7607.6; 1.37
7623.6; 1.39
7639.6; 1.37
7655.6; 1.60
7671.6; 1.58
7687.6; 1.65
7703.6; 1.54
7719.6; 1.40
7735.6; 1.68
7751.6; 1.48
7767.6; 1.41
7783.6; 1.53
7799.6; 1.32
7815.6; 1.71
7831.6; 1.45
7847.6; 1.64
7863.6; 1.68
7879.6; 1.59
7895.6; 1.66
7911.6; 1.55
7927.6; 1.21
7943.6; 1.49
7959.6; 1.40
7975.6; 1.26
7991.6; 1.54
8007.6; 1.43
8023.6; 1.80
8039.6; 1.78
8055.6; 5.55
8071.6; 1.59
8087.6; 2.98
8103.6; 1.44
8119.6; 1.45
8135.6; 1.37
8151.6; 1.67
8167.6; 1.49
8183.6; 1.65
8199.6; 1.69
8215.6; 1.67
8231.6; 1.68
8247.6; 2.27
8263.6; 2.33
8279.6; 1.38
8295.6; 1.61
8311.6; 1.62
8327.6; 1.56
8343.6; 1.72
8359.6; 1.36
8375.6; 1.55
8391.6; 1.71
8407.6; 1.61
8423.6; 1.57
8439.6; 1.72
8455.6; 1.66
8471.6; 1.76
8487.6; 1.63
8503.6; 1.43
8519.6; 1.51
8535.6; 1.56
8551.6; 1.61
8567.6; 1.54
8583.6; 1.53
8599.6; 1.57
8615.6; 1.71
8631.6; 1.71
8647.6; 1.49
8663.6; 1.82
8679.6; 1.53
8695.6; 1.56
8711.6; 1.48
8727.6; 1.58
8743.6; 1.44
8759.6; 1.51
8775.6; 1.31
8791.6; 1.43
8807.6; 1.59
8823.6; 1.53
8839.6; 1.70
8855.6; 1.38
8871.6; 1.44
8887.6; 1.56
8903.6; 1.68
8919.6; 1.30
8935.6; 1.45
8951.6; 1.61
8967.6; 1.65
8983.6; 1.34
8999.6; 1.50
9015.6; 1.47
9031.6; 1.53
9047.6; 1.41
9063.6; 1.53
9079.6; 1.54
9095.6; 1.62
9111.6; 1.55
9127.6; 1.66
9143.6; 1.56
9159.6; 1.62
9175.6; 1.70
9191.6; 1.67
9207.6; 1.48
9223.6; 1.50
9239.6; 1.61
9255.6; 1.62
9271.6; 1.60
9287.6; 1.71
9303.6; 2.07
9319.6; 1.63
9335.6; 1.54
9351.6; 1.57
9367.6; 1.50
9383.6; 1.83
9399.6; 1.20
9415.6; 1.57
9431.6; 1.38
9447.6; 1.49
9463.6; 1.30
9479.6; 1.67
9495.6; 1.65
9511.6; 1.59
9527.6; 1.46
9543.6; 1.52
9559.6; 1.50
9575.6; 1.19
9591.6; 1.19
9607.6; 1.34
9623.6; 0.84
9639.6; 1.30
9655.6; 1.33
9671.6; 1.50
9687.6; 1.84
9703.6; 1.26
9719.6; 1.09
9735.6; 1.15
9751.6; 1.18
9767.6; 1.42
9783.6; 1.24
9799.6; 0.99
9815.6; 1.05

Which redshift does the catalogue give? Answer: 0.23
